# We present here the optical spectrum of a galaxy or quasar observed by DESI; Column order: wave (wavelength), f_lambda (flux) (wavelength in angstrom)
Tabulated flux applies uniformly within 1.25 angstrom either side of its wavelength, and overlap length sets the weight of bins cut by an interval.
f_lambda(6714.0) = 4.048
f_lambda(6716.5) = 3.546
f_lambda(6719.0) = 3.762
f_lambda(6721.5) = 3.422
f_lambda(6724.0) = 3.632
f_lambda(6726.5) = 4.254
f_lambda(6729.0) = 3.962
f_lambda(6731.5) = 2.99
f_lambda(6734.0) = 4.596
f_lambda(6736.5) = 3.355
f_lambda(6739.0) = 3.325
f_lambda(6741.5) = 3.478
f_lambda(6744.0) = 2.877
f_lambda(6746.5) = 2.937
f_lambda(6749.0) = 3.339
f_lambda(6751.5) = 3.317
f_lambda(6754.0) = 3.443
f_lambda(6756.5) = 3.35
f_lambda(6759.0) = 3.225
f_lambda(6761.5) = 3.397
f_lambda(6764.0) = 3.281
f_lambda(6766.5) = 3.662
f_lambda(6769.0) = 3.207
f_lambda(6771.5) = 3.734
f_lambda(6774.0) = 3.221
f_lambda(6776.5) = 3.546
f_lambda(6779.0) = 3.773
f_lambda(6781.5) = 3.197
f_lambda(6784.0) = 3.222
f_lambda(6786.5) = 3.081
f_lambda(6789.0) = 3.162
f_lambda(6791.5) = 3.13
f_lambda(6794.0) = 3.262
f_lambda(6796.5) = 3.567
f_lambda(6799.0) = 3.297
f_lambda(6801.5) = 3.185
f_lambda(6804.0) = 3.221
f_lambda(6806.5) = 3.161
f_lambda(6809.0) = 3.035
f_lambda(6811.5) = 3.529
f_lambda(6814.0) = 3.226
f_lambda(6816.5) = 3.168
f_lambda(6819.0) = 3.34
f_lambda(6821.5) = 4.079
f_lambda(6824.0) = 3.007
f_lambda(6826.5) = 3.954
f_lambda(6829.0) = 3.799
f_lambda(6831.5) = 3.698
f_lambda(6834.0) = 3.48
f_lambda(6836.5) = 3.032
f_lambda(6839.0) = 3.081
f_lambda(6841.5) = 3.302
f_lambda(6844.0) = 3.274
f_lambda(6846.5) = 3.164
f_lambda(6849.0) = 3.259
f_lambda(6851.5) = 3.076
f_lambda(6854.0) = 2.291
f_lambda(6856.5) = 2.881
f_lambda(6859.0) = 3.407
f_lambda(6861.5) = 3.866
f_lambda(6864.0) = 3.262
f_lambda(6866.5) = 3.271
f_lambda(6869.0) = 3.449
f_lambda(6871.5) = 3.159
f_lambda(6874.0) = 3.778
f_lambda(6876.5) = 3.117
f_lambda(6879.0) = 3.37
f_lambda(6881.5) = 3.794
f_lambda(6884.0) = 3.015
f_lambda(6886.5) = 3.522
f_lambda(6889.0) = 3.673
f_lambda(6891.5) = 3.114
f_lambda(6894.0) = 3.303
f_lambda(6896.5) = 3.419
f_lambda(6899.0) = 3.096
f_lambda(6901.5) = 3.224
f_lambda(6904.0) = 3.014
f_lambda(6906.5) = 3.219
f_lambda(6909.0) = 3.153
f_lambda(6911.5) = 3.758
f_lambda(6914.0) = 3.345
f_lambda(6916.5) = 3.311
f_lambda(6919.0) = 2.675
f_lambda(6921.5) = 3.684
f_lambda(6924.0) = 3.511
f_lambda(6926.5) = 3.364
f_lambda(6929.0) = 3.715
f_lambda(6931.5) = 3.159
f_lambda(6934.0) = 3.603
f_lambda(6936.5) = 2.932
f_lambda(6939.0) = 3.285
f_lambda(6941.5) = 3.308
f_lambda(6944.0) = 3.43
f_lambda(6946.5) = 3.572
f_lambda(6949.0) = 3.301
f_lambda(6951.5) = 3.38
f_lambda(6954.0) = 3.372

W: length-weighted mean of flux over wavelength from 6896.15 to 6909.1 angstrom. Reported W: 3.17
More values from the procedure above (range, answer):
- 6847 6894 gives 3.29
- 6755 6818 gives 3.31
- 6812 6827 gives 3.44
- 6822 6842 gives 3.45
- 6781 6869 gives 3.29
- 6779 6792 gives 3.22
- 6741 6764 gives 3.26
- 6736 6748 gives 3.19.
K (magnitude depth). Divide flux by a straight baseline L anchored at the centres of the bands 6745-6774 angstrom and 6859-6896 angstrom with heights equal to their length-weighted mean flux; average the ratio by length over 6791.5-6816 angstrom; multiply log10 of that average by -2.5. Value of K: 0.03 mag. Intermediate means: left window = 3.34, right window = 3.41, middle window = 3.27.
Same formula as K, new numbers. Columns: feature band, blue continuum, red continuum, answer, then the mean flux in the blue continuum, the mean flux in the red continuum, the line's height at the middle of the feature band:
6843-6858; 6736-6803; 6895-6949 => 0.11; 3.32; 3.32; 3.32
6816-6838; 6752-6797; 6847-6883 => -0.06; 3.35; 3.28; 3.31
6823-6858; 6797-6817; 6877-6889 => 0.03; 3.24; 3.43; 3.33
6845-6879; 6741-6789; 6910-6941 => 0.04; 3.32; 3.36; 3.35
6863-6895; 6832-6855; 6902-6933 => -0.05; 3.13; 3.33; 3.23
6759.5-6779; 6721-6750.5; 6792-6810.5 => -0.02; 3.51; 3.25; 3.38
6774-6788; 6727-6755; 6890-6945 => 0.02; 3.44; 3.3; 3.41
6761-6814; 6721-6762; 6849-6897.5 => 0.03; 3.47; 3.3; 3.41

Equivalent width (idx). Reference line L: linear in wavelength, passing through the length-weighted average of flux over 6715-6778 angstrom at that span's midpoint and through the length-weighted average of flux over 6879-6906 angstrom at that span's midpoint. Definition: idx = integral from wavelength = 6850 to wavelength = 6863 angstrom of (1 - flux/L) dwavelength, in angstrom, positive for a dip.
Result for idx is 0.95 angstrom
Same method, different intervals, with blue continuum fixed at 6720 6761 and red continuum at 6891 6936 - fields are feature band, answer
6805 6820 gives 0.7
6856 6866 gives -0.1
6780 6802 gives 1.2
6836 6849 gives 0.7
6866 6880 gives -0.1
